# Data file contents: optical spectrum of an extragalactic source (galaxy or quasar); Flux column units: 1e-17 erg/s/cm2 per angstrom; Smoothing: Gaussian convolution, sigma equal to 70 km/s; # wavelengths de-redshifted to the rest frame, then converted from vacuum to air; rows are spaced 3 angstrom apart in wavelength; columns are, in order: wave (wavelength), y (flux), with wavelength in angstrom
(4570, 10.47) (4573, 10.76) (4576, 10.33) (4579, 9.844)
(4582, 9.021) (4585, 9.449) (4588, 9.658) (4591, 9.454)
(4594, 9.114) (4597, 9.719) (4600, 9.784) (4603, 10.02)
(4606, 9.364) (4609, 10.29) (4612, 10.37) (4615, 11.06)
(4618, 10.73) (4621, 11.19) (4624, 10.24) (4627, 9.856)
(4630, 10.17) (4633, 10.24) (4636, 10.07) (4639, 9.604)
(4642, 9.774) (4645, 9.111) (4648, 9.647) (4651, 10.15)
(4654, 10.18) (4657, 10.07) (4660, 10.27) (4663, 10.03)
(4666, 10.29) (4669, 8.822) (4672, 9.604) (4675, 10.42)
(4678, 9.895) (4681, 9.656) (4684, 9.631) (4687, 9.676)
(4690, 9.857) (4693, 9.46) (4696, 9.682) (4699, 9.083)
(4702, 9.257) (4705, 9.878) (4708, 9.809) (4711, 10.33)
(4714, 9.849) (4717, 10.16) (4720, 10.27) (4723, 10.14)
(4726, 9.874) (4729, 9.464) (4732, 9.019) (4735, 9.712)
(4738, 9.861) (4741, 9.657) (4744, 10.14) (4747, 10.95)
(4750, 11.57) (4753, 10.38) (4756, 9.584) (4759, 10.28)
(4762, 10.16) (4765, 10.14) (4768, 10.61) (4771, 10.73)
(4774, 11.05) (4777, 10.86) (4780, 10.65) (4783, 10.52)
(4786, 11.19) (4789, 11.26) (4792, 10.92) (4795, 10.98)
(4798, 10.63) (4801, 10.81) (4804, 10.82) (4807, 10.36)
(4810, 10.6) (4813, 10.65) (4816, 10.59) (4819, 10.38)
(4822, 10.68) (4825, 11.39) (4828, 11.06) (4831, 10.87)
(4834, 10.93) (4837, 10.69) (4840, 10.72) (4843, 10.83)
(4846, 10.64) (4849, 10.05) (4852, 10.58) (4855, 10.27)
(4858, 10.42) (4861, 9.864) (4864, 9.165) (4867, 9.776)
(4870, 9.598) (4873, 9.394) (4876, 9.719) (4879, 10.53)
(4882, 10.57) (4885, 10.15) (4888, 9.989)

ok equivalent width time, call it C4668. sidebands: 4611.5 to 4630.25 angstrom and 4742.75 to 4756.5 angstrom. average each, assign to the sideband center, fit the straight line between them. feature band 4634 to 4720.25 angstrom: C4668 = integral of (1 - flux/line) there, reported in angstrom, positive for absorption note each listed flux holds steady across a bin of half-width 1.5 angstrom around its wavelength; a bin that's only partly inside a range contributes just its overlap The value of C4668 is 6.23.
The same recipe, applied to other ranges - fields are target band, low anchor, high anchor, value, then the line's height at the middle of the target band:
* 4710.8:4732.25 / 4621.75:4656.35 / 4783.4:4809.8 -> 1.0 angstrom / 10.4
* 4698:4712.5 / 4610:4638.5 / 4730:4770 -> 0.8 angstrom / 10.2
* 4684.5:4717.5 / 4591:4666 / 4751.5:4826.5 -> 1.9 angstrom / 10.3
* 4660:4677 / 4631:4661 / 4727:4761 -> 0.1 angstrom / 9.94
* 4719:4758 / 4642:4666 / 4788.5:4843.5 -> 1.3 angstrom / 10.4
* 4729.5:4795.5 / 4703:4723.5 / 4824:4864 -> -1.3 angstrom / 10.2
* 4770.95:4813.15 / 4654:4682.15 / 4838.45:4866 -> -2.7 angstrom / 10.2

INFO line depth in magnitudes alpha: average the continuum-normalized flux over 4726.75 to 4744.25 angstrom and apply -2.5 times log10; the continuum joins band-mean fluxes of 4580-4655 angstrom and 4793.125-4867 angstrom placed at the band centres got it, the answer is 0.07 mag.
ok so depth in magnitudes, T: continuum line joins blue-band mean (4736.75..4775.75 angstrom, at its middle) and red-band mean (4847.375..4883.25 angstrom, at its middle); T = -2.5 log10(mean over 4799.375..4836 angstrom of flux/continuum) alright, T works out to -0.06 mag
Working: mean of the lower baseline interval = 10.4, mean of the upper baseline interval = 9.99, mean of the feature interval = 10.8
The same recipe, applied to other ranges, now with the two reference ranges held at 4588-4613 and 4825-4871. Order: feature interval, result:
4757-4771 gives -0.014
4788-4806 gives -0.063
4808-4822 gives -0.025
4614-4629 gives -0.084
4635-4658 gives 0.006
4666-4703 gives 0.039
